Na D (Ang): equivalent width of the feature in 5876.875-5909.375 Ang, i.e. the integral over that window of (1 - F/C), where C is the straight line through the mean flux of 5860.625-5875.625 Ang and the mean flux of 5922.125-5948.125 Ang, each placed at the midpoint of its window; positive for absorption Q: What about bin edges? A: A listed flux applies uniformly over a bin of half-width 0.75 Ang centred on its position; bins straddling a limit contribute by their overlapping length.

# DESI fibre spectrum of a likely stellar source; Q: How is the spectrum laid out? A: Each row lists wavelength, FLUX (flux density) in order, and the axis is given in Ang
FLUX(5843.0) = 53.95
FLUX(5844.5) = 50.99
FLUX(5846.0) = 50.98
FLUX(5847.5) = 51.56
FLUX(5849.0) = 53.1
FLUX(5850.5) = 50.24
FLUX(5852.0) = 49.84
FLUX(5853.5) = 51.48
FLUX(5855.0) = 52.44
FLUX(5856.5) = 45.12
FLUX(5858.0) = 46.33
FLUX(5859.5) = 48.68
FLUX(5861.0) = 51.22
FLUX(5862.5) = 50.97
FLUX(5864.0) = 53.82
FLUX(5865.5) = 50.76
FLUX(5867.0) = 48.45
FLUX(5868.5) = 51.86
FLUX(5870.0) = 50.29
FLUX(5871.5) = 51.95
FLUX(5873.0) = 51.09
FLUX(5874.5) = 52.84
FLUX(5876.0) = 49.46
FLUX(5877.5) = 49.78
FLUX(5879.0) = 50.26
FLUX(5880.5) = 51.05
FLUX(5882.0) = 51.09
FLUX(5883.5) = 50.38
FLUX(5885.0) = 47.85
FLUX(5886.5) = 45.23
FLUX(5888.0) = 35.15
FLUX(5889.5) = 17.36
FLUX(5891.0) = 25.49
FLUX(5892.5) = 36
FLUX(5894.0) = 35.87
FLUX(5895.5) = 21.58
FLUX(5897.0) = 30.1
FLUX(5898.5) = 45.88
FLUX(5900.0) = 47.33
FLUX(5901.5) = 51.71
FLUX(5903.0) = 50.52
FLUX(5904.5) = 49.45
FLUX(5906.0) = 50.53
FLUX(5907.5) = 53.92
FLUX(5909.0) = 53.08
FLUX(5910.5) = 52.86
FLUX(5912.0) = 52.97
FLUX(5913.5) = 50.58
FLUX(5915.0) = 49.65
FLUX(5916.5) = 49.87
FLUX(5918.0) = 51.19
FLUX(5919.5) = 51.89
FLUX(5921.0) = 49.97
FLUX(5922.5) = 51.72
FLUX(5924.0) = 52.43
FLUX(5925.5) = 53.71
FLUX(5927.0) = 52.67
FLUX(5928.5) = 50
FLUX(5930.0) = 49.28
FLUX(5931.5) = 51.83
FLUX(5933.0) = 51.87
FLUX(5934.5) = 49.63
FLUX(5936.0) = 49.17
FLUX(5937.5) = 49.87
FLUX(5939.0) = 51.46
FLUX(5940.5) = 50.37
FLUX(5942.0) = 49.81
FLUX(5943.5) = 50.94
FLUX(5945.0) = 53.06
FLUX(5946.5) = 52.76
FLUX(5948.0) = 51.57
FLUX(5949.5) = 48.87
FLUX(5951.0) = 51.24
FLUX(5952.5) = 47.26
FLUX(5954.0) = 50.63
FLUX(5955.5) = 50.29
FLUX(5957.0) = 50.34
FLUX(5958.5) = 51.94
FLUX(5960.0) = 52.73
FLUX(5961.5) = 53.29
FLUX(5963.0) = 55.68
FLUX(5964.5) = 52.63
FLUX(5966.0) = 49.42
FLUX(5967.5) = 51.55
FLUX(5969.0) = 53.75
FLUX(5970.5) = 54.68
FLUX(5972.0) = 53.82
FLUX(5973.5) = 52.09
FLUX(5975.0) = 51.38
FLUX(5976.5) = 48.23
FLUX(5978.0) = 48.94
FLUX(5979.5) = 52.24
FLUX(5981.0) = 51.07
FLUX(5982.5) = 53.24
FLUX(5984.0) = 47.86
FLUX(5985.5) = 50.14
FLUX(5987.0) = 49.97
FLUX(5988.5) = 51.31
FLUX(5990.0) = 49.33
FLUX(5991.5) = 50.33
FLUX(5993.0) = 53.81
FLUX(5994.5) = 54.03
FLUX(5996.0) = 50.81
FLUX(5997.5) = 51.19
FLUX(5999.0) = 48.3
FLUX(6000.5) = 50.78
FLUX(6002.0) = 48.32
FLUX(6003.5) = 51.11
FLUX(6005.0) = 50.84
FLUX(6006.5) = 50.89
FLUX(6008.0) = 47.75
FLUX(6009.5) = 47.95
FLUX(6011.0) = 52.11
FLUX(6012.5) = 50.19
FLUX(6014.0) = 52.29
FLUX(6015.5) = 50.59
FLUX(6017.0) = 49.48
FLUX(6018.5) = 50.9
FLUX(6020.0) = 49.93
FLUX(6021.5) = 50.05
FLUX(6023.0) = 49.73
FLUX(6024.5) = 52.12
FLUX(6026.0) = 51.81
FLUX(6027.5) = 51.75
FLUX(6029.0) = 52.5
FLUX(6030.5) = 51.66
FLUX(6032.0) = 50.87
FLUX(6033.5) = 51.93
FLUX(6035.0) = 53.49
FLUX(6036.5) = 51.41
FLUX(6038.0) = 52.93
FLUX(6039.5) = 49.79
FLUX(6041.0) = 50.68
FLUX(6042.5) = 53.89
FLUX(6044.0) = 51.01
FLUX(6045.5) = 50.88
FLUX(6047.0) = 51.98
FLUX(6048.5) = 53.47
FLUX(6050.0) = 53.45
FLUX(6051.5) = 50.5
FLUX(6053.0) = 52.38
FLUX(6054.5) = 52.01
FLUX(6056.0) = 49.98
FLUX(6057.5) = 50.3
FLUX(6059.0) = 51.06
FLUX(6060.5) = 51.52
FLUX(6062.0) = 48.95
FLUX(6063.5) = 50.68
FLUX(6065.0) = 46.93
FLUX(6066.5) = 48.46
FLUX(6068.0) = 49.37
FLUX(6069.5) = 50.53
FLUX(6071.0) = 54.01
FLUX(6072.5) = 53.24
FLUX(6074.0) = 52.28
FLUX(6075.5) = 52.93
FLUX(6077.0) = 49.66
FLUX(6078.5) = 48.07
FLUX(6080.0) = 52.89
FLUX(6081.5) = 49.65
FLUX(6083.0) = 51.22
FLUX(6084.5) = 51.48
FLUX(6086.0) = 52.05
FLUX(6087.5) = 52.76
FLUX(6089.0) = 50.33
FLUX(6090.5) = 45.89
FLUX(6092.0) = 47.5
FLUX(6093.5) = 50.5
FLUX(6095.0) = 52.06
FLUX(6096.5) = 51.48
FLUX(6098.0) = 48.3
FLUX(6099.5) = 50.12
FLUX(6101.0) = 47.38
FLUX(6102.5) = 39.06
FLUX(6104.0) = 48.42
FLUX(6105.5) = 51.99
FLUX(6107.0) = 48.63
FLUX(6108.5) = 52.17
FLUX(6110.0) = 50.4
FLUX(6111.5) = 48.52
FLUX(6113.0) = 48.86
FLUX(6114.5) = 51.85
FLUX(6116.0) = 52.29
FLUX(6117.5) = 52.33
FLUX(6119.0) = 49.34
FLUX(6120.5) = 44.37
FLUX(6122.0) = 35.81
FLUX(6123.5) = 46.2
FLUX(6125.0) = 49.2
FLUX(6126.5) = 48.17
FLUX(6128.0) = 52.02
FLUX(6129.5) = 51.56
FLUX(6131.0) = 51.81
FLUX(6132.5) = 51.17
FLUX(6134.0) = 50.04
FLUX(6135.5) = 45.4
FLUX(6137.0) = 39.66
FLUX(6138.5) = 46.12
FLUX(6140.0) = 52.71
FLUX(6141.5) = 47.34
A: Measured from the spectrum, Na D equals 5.2 Ang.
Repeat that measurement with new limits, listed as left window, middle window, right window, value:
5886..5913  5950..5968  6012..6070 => -2.19 Ang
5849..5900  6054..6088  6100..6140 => -2.21 Ang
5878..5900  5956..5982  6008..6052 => -3.34 Ang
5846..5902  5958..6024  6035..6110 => -3.18 Ang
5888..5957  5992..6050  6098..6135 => -3.54 Ang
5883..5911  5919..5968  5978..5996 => -4.80 Ang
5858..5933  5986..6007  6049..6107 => -0.73 Ang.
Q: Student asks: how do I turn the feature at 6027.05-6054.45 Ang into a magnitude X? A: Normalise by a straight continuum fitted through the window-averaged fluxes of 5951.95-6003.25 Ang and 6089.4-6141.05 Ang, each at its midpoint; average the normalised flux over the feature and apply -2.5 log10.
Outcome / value -0.04 mag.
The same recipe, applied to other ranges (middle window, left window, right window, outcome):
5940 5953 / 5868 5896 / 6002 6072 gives -0.09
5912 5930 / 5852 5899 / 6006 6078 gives -0.10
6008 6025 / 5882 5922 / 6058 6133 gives -0.06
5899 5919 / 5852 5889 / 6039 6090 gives -0.03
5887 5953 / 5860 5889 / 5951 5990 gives 0.07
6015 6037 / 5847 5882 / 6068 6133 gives -0.03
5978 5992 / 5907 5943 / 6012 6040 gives 0.02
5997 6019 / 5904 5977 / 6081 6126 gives 0.01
